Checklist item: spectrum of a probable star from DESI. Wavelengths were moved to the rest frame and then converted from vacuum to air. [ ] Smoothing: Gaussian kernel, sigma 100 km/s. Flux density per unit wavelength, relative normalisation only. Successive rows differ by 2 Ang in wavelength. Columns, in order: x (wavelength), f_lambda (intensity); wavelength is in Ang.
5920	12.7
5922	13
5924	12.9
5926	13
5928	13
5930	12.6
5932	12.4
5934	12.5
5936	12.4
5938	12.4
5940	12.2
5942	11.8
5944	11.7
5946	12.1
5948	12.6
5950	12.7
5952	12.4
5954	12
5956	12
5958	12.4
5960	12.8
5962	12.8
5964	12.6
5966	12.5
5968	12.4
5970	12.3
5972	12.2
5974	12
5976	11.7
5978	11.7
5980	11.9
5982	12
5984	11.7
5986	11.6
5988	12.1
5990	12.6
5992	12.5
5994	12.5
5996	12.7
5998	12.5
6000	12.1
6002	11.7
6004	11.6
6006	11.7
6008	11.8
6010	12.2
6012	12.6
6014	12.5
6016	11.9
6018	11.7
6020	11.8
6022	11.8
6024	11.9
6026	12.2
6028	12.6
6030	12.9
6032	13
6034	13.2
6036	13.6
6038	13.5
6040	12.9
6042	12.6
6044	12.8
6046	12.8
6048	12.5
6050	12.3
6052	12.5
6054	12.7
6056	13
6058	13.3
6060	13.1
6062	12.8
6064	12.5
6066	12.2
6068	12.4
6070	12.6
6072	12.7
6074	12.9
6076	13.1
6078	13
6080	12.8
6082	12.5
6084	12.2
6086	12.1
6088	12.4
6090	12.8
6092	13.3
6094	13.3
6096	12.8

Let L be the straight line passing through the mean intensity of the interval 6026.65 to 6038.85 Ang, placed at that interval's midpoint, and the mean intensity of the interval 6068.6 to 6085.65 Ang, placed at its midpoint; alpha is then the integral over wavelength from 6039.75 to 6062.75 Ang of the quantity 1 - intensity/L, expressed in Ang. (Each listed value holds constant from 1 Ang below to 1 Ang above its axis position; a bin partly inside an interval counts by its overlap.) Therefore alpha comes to 0.29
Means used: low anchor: 13.1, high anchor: 12.7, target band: 12.8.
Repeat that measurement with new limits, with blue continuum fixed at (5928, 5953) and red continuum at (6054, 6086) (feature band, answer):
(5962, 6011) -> 1.4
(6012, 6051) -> 0.2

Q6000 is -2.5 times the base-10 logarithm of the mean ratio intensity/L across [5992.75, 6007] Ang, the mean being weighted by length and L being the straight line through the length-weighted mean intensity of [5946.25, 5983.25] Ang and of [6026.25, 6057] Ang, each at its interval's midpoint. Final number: 0.04 mag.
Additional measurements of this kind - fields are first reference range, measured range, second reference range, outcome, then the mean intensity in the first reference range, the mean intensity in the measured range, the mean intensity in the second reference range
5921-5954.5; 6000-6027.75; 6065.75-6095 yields 0.054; 12.5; 12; 12.7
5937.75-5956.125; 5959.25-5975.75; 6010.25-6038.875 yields -0.012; 12.2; 12.4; 12.5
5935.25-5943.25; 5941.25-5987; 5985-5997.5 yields 0.007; 12.2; 12.2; 12.3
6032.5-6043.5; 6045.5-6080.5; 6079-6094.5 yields 0.013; 13.1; 12.7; 12.7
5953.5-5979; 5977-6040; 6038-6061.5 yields 0.024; 12.3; 12.3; 12.8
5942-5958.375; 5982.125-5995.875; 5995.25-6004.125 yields -0.002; 12.2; 12.2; 12.2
